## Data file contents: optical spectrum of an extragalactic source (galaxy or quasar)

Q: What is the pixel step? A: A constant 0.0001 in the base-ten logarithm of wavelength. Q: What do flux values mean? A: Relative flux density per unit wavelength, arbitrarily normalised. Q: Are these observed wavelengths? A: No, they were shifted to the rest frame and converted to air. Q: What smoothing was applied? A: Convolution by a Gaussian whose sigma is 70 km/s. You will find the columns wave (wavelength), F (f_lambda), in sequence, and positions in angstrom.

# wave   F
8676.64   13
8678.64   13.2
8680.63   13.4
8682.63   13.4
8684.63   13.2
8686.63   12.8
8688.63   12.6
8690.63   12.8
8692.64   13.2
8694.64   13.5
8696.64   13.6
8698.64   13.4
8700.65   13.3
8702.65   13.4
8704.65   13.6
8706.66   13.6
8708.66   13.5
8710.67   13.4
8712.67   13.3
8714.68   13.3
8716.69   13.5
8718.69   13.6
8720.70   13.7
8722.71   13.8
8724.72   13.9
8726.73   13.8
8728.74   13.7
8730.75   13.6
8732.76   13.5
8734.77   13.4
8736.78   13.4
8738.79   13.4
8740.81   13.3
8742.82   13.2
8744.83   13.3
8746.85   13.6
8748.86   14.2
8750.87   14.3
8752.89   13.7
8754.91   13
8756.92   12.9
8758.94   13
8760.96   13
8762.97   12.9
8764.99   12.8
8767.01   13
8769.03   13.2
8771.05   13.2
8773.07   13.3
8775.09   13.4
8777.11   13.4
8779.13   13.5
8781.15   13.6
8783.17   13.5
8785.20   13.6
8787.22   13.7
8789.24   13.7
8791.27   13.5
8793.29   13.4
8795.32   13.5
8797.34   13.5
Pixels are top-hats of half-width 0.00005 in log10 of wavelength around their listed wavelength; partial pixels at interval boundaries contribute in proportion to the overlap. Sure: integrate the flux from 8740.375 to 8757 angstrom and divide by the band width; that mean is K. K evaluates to 13.5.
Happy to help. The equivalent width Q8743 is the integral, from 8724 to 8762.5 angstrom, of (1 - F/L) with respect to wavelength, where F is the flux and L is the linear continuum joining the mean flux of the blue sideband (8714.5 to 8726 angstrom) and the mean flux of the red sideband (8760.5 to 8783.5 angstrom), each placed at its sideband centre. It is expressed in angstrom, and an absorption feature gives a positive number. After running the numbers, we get 0.0 angstrom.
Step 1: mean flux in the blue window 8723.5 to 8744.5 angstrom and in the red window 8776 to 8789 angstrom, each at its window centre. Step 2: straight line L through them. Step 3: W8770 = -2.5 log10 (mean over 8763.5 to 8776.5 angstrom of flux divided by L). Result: 0.03 mag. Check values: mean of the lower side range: 13.5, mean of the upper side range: 13.6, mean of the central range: 13.1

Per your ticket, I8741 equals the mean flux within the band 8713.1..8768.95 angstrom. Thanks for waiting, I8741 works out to 13.4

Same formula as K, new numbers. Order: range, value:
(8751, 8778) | 13.2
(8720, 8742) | 13.6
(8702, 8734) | 13.6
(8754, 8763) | 13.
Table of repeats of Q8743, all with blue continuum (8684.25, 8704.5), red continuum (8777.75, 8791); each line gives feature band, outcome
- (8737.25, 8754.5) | -0.23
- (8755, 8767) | 0.49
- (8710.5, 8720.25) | -0.11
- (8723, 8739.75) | -0.30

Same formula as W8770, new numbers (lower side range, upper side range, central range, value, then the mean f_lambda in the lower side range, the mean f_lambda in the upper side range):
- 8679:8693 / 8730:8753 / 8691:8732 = -0.02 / 13.1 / 13.6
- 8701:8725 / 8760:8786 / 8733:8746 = 0.01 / 13.5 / 13.3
